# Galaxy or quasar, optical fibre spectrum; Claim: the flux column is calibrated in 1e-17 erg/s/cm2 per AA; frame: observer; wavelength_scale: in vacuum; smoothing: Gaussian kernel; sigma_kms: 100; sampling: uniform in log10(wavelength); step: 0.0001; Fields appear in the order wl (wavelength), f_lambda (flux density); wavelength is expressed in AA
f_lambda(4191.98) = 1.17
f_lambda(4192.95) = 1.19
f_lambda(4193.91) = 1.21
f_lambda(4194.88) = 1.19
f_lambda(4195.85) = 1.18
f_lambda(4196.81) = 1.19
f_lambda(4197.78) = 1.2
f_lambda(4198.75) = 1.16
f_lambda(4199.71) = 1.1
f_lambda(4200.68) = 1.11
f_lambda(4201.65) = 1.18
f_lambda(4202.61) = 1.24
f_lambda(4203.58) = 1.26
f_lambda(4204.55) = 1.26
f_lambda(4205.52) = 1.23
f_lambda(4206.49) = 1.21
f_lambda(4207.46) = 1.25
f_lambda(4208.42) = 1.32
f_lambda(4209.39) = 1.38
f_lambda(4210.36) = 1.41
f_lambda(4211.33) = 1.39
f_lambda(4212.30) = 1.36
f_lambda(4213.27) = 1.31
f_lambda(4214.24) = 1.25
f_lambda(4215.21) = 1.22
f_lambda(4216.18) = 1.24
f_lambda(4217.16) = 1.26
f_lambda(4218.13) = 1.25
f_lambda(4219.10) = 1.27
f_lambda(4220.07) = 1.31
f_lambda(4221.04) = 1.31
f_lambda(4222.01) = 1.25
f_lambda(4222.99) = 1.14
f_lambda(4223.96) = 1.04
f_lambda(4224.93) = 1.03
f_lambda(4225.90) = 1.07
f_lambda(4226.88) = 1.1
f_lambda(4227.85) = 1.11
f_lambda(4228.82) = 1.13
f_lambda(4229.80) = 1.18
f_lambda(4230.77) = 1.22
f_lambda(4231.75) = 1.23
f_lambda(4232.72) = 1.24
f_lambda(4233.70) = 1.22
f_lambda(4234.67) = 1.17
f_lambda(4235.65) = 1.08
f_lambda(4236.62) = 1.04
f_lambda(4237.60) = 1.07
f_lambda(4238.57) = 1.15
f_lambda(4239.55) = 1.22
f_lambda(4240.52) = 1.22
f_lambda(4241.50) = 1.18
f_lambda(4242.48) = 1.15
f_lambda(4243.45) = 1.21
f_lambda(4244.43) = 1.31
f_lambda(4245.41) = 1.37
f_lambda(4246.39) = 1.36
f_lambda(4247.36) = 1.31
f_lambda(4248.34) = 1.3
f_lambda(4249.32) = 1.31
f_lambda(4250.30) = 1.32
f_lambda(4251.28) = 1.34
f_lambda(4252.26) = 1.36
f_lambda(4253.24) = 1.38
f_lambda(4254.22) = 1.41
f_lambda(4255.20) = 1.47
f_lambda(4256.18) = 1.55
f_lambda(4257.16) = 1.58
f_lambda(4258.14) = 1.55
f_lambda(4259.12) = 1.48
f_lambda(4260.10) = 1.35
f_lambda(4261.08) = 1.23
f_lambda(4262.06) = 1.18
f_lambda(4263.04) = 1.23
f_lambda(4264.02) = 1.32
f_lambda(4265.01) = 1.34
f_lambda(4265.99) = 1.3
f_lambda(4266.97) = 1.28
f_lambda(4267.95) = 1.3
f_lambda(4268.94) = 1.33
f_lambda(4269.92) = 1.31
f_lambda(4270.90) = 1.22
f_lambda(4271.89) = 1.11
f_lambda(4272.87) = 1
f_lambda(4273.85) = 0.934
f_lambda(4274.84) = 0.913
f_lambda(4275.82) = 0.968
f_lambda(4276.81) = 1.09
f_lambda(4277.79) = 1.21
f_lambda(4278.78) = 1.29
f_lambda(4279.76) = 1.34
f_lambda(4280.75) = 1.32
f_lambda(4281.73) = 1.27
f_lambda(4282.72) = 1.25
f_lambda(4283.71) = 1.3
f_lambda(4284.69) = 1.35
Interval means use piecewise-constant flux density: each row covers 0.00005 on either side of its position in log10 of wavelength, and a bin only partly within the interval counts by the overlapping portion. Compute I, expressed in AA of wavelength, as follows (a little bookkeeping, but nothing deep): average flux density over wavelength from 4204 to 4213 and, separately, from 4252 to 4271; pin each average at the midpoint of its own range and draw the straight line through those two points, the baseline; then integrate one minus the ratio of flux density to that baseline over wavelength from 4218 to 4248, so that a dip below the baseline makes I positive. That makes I 3.2 AA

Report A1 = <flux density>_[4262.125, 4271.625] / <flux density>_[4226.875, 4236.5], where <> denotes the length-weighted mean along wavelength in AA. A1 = 1.1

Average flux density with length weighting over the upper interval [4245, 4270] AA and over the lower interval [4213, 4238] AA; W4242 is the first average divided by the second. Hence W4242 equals 1.1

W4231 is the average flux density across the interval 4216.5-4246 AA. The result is 1.18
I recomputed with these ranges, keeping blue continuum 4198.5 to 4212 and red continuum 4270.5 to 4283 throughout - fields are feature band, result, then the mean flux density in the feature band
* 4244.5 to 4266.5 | -3.5 AA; 1.36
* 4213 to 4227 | 0.3 AA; 1.2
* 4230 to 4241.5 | 0.4 AA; 1.17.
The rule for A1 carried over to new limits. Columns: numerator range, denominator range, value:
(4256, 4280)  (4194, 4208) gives 1.04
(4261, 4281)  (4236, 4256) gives 0.94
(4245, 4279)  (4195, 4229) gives 1.05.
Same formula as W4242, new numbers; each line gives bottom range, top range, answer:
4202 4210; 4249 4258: 1.12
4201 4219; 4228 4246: 0.93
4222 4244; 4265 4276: 1.02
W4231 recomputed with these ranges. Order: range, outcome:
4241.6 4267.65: 1.34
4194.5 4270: 1.26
